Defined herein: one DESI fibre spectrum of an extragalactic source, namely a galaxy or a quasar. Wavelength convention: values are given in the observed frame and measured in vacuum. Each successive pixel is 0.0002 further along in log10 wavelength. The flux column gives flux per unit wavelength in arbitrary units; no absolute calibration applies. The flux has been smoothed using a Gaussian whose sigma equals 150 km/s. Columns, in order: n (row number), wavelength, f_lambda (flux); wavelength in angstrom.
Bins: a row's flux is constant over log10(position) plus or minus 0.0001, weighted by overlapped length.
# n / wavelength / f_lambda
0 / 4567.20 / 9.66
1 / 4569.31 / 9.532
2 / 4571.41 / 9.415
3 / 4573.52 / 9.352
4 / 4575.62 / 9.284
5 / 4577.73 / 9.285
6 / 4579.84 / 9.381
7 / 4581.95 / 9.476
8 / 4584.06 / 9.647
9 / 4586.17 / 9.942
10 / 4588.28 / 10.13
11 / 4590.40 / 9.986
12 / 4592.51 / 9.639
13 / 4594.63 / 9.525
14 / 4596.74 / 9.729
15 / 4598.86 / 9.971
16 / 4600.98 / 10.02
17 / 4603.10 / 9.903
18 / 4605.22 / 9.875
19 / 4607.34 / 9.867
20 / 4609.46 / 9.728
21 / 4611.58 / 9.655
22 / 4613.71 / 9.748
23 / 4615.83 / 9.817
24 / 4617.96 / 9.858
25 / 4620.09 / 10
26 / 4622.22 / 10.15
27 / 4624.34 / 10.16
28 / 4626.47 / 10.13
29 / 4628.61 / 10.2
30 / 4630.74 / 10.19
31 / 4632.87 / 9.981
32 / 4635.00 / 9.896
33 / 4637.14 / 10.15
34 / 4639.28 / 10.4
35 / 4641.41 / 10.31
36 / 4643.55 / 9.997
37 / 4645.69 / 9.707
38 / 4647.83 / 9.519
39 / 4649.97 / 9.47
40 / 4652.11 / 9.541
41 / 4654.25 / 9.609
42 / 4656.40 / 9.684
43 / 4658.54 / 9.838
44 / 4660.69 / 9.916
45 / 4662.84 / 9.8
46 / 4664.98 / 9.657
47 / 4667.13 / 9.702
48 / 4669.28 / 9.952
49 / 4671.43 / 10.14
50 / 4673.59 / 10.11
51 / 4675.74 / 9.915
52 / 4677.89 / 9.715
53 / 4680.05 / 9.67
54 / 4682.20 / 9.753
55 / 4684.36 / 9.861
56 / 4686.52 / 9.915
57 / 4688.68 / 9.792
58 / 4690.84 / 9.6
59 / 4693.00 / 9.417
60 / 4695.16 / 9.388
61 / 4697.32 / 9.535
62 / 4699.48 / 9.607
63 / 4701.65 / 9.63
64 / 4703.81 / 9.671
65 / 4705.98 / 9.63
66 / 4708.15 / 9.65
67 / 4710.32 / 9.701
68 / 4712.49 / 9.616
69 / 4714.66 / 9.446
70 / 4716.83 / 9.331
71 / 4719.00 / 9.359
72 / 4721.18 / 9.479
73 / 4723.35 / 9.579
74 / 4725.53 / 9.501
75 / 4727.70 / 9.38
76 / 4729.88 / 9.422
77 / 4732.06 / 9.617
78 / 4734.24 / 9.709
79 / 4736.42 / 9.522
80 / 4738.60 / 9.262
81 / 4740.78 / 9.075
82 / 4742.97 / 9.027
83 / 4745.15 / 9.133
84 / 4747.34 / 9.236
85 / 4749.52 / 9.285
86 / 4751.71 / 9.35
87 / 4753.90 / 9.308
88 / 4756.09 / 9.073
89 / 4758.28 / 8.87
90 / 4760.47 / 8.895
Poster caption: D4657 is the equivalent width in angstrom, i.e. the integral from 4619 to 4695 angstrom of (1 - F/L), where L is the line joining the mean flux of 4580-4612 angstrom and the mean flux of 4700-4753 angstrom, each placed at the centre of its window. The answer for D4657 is -1.91 angstrom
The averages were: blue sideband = 9.8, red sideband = 9.44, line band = 9.87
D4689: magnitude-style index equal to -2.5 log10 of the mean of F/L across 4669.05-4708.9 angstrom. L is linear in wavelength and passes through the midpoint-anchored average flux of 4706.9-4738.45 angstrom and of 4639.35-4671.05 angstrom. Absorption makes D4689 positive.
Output -0.01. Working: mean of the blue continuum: 9.8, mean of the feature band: 9.73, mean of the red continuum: 9.52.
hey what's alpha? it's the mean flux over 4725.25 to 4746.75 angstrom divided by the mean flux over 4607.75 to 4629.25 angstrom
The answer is 0.94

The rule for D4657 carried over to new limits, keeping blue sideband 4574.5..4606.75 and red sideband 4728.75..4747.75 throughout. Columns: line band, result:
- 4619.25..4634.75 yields -0.8 angstrom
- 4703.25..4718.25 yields -0.3 angstrom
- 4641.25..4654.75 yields -0.2 angstrom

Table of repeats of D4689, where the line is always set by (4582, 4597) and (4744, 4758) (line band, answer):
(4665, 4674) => -0.047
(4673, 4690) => -0.042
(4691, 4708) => -0.019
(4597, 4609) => -0.018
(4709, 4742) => -0.019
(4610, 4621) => -0.013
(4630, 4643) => -0.058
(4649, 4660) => -0.010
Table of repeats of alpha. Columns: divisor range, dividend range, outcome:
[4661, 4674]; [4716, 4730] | 0.96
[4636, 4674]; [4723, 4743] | 0.96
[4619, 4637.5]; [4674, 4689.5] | 0.97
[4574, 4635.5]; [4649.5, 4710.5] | 0.99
